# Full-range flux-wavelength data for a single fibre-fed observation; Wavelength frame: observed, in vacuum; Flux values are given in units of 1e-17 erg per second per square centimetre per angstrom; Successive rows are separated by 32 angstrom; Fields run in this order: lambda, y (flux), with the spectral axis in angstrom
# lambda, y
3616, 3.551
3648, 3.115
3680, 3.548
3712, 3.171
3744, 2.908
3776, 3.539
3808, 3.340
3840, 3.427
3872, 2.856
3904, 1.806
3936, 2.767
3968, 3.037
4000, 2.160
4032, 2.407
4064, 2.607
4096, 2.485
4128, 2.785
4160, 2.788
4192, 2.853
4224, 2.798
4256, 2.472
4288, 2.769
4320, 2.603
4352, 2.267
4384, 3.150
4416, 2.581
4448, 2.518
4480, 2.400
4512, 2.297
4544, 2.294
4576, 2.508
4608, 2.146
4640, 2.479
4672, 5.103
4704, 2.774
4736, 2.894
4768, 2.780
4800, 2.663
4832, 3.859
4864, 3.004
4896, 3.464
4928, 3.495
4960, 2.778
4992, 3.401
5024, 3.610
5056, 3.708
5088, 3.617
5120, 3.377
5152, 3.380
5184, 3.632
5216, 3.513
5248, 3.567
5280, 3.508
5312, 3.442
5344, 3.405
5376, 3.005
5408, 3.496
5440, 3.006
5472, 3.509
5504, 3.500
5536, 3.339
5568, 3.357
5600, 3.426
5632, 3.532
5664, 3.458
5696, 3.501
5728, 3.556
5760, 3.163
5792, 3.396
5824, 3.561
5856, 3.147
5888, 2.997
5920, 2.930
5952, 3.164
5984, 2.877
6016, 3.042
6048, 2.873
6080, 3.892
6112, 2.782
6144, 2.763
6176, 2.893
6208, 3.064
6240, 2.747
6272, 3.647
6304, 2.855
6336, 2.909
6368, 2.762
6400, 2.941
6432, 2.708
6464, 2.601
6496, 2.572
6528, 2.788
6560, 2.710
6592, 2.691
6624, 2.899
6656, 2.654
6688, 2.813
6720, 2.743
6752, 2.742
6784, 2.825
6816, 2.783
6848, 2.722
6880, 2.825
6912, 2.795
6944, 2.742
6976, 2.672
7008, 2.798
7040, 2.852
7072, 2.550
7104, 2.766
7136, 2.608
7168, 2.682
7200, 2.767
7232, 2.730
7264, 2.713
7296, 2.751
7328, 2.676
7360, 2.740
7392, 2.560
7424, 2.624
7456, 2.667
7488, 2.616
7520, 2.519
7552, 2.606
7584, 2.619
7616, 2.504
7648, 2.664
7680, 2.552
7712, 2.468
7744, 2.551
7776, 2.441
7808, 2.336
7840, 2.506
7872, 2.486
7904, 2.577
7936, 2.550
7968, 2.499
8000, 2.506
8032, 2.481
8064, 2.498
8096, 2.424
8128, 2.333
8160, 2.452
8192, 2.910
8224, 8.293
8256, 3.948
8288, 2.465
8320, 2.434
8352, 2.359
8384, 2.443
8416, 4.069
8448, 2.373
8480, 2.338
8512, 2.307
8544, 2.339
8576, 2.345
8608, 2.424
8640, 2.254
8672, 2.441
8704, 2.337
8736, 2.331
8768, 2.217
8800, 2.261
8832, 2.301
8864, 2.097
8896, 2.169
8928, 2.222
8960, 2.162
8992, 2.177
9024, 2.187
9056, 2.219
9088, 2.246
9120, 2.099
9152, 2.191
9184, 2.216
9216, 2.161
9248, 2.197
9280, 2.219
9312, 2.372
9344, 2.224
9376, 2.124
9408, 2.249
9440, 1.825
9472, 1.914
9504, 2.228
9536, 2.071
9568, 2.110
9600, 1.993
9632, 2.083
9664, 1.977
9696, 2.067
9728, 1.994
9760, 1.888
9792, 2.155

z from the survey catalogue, 0.252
